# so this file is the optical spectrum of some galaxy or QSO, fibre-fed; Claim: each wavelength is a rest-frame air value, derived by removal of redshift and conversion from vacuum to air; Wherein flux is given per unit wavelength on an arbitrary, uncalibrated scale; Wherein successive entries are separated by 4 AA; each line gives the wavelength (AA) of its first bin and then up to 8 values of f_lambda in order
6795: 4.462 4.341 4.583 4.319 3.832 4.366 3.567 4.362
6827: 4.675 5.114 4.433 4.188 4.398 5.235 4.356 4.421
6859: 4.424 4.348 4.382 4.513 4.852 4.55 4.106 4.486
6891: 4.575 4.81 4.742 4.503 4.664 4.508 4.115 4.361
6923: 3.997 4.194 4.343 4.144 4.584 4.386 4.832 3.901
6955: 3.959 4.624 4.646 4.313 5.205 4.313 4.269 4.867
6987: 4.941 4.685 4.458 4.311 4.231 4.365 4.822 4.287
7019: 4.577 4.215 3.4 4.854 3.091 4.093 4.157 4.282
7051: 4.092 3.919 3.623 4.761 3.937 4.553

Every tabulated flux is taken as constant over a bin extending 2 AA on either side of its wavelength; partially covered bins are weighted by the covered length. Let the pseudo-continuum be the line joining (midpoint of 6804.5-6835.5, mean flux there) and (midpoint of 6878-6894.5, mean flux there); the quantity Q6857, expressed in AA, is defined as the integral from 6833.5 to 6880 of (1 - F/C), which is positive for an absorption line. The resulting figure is -1.1 AA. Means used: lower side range 4.33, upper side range 4.46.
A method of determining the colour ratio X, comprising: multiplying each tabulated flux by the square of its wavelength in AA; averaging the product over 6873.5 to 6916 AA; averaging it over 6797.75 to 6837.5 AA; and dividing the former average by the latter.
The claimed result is 1.07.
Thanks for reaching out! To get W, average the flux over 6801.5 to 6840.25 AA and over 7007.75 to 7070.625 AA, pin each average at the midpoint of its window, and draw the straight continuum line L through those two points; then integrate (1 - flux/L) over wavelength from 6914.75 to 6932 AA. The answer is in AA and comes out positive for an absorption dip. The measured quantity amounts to 0.21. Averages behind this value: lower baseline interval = 4.34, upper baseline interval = 4.16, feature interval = 4.2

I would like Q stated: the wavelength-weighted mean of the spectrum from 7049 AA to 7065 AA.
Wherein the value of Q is 4.1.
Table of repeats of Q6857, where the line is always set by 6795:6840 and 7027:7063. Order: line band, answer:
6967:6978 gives -1.35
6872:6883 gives -0.80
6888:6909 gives -2.06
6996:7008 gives -0.66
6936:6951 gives -1.11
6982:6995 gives -2.11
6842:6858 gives -1.11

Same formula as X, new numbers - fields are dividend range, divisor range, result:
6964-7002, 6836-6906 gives 1.05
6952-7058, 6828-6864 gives 1.00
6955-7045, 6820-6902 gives 1.01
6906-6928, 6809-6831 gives 1.04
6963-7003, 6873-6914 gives 1.03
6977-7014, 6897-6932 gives 1.06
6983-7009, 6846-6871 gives 1.05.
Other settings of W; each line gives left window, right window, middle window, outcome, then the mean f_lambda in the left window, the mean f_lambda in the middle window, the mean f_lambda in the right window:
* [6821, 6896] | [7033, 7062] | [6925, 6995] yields -4.6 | 4.53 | 4.48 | 3.92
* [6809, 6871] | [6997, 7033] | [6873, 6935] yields -0.8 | 4.41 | 4.44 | 4.34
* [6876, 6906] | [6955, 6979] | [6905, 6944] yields 1.9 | 4.55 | 4.33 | 4.54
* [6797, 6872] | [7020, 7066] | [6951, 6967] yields -0.5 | 4.41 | 4.33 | 4.05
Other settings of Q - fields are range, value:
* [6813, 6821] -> 3.97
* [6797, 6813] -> 4.27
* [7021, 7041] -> 3.93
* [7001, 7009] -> 4.3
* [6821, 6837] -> 4.65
